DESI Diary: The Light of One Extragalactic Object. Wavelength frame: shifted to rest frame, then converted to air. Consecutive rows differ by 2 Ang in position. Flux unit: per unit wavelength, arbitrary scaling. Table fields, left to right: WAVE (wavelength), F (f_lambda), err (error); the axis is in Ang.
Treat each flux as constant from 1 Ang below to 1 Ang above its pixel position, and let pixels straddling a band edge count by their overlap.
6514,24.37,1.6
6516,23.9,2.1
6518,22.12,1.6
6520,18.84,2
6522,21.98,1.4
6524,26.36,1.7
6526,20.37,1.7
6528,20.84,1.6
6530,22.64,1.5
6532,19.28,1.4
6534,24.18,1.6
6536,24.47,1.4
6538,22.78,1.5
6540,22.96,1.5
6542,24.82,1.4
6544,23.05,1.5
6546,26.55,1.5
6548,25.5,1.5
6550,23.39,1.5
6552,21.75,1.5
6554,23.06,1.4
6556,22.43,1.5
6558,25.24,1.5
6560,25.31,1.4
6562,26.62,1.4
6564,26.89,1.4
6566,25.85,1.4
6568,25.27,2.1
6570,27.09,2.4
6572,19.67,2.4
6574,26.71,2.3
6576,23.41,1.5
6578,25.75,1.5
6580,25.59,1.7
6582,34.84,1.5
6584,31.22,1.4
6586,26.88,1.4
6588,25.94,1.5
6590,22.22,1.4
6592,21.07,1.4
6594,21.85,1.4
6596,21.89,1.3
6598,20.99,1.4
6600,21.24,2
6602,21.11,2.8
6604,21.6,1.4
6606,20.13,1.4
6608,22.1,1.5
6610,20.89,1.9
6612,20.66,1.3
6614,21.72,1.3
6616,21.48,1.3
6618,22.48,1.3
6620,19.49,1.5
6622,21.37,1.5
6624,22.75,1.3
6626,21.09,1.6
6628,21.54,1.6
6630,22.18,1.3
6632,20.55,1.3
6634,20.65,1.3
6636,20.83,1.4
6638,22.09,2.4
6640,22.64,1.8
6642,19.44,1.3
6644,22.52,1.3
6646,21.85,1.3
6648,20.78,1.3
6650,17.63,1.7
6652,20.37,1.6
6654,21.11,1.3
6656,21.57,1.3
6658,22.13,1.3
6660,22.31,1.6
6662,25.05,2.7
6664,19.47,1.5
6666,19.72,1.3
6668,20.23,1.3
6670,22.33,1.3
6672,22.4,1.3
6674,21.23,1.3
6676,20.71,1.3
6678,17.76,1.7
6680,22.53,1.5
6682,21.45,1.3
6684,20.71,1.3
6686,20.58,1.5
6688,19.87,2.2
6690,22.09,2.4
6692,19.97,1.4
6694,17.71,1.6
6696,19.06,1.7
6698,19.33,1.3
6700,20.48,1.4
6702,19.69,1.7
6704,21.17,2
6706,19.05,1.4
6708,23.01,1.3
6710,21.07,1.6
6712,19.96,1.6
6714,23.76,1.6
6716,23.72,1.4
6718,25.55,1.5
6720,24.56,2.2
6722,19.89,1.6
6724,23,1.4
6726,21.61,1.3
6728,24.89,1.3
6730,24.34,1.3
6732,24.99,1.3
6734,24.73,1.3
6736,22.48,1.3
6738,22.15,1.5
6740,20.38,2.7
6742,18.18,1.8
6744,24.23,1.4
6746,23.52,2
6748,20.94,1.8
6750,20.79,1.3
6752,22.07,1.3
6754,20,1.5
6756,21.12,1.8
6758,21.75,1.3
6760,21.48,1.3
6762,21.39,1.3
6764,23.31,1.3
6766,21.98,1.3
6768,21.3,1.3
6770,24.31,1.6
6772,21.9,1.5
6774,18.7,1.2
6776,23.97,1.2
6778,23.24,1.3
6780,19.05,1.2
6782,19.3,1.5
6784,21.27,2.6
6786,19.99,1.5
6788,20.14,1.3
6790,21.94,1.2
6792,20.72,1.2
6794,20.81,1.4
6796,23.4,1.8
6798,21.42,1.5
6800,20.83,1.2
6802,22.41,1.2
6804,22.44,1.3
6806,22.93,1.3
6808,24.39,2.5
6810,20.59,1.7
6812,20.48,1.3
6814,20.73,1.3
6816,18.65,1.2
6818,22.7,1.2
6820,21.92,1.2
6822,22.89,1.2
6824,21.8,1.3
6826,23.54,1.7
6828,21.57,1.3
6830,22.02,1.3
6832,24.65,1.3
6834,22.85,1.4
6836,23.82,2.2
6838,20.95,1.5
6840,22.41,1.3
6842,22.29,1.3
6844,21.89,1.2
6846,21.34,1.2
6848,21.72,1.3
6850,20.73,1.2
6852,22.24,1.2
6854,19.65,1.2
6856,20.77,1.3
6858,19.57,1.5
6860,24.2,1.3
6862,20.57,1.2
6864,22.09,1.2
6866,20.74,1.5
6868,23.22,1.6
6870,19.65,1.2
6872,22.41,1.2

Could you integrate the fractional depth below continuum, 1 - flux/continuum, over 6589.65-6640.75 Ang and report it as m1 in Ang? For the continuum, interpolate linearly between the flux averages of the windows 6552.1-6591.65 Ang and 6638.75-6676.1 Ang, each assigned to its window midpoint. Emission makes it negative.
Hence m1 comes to 4.4 Ang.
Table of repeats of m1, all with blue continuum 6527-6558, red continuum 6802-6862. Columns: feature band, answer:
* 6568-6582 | -1.4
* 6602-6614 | 0.9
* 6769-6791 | 0.9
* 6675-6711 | 3.5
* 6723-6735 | -0.8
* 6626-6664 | 2.4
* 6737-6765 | 1.0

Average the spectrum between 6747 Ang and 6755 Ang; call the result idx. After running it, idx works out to 20.9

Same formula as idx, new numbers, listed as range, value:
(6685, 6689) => 20.2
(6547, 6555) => 23.4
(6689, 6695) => 19.9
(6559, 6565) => 26.3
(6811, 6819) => 20.6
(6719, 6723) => 22.2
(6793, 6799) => 21.9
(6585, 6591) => 25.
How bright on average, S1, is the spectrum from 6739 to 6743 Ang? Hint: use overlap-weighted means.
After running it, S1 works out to 19.3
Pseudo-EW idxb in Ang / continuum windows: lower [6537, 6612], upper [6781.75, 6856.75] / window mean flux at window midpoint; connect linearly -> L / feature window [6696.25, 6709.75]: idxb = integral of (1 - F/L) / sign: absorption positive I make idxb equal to 1.4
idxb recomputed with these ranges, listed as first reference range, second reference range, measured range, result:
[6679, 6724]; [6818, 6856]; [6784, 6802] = 0.48 Ang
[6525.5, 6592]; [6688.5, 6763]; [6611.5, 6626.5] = 1.37 Ang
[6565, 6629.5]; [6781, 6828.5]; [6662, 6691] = 2.16 Ang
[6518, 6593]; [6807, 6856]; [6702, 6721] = 0.54 Ang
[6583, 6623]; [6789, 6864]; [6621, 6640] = 0.64 Ang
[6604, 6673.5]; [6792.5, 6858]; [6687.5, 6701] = 1.05 Ang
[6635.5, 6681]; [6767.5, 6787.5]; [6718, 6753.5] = -2.22 Ang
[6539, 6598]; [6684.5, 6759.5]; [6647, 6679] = 2.74 Ang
